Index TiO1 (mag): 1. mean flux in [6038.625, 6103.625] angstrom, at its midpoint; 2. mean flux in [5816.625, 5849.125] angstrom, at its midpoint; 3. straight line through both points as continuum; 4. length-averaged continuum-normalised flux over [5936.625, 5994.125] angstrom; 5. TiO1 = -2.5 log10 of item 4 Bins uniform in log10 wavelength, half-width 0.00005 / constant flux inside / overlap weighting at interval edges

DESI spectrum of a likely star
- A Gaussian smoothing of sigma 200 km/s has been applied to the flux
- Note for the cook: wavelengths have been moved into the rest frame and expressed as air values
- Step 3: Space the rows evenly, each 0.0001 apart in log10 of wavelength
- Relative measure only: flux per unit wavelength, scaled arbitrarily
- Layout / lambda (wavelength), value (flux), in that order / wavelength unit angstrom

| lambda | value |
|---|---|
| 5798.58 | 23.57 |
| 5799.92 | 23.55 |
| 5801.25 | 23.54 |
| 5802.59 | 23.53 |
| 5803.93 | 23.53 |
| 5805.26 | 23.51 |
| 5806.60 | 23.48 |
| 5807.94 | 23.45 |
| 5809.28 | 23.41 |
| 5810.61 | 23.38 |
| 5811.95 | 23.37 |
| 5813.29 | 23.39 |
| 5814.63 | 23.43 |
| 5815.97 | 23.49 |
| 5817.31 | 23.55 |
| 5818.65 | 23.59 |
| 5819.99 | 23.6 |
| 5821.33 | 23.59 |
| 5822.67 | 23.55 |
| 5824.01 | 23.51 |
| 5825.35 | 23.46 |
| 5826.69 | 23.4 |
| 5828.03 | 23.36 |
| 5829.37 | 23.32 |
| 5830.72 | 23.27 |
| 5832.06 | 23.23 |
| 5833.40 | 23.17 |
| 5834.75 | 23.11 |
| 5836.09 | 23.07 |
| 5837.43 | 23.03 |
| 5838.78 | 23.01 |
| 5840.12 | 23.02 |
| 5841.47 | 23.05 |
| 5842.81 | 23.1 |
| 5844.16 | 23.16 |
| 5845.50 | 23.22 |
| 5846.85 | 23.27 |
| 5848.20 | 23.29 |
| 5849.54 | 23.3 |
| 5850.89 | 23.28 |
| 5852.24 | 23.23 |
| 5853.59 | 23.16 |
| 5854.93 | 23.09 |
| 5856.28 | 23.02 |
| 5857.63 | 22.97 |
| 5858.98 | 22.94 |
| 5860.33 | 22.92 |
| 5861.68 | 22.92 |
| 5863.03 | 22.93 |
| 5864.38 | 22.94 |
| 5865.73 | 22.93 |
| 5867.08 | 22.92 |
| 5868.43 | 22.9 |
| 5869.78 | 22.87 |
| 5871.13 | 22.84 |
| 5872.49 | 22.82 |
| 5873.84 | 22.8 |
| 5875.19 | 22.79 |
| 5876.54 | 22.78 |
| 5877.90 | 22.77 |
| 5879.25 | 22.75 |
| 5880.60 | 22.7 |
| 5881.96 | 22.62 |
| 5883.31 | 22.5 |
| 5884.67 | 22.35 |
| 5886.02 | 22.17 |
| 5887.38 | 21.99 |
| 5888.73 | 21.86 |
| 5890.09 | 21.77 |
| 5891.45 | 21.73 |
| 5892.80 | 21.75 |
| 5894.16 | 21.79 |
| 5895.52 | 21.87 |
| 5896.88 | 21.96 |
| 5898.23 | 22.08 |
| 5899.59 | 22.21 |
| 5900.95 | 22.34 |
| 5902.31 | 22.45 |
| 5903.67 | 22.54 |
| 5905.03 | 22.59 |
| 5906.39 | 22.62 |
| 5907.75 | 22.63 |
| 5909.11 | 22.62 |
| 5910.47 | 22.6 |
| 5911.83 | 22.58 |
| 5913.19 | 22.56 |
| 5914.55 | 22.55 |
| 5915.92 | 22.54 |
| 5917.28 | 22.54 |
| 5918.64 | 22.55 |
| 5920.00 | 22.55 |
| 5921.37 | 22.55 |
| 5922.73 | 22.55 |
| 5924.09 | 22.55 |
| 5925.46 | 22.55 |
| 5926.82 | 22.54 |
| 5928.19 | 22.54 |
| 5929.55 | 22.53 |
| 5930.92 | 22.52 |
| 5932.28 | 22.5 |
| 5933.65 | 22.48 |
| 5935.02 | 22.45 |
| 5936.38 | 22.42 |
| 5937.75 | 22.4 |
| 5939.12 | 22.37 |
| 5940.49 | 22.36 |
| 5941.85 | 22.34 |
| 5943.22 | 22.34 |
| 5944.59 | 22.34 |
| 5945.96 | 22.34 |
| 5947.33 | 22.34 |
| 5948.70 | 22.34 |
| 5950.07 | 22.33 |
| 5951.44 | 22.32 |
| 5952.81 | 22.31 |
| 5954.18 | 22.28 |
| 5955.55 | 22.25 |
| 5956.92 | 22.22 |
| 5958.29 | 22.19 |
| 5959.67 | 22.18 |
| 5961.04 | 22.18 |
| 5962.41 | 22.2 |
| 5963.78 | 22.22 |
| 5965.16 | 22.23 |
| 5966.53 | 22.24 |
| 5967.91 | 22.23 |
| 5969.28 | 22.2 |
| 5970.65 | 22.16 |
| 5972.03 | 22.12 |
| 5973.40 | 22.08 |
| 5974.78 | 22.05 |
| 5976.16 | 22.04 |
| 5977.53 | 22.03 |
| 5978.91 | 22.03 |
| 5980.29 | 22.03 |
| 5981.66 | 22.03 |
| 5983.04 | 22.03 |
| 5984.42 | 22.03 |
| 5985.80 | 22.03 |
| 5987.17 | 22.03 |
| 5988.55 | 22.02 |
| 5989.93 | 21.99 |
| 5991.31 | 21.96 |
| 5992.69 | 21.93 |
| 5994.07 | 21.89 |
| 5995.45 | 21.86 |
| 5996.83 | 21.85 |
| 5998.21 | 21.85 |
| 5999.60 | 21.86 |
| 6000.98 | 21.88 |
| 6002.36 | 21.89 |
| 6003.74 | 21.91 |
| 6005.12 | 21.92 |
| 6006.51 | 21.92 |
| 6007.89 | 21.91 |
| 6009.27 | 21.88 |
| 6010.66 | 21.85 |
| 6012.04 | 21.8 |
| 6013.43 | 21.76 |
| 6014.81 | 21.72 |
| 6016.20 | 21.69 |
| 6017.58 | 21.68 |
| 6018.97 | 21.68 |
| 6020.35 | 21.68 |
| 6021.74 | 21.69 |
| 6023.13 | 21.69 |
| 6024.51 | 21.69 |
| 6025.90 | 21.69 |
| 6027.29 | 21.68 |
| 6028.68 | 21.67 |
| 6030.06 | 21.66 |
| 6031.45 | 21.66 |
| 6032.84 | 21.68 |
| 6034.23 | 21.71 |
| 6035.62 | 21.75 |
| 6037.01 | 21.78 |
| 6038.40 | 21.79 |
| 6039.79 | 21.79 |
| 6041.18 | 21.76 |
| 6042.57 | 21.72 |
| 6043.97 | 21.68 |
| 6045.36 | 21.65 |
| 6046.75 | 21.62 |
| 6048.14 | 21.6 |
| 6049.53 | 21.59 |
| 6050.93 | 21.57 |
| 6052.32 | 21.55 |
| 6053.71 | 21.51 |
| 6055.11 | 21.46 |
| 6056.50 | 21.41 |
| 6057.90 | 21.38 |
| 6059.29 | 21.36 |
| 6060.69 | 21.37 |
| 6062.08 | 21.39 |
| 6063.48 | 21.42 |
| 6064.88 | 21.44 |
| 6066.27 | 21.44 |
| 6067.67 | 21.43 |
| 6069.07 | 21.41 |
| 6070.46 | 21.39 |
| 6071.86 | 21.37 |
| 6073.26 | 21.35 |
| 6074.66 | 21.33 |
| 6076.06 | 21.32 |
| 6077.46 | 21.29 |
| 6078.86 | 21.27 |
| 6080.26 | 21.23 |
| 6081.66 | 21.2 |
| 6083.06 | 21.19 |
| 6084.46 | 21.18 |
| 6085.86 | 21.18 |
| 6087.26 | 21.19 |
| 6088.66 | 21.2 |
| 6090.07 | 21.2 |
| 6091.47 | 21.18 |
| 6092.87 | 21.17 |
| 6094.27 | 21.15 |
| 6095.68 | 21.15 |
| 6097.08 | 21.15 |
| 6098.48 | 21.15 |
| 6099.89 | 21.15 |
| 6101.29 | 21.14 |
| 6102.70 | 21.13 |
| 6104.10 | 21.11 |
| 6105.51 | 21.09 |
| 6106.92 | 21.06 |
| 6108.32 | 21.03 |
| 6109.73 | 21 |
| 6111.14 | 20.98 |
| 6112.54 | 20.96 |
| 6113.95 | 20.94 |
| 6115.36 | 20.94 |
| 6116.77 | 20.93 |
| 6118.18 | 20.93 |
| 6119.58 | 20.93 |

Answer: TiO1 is 0.00 mag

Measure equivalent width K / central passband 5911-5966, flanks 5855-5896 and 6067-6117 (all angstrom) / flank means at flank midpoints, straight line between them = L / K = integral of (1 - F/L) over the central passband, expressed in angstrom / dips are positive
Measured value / -0.6 angstrom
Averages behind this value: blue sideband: 22.6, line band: 22.4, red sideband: 21.2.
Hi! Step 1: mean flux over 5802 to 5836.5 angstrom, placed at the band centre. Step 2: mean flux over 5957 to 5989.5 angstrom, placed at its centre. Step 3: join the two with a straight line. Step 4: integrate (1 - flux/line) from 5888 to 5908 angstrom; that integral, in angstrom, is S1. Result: 0.5 angstrom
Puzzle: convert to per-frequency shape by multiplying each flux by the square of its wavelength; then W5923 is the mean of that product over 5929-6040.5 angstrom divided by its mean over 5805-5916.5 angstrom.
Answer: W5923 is 1.00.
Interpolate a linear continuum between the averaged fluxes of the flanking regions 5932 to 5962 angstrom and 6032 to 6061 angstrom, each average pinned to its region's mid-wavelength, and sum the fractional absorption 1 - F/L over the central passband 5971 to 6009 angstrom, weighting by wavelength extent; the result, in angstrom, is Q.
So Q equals 0.1 angstrom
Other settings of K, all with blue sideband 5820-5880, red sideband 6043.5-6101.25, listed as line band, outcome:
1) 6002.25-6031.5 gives 0.03 angstrom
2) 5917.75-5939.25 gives -0.02 angstrom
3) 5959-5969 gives 0.00 angstrom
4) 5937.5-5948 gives 0.01 angstrom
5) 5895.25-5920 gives 0.22 angstrom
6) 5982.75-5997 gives 0.02 angstrom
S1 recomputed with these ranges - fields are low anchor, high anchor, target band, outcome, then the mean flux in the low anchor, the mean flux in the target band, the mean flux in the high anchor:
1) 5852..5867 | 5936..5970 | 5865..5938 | 0.67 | 23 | 22.5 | 22.3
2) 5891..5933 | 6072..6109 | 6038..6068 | -0.14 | 22.4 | 21.5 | 21.2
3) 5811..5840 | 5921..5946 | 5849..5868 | 0.04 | 23.4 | 23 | 22.5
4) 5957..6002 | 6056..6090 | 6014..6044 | -0.06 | 22.1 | 21.7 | 21.3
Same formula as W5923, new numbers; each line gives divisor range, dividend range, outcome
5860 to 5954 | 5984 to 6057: 1.01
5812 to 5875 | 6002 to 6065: 1.00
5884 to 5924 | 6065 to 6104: 1.01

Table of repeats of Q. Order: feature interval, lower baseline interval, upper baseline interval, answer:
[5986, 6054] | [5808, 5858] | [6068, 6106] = 0.0 angstrom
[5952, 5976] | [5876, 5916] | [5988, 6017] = -0.2 angstrom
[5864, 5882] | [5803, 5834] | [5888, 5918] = -0.1 angstrom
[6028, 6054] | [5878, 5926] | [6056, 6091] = -0.2 angstrom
